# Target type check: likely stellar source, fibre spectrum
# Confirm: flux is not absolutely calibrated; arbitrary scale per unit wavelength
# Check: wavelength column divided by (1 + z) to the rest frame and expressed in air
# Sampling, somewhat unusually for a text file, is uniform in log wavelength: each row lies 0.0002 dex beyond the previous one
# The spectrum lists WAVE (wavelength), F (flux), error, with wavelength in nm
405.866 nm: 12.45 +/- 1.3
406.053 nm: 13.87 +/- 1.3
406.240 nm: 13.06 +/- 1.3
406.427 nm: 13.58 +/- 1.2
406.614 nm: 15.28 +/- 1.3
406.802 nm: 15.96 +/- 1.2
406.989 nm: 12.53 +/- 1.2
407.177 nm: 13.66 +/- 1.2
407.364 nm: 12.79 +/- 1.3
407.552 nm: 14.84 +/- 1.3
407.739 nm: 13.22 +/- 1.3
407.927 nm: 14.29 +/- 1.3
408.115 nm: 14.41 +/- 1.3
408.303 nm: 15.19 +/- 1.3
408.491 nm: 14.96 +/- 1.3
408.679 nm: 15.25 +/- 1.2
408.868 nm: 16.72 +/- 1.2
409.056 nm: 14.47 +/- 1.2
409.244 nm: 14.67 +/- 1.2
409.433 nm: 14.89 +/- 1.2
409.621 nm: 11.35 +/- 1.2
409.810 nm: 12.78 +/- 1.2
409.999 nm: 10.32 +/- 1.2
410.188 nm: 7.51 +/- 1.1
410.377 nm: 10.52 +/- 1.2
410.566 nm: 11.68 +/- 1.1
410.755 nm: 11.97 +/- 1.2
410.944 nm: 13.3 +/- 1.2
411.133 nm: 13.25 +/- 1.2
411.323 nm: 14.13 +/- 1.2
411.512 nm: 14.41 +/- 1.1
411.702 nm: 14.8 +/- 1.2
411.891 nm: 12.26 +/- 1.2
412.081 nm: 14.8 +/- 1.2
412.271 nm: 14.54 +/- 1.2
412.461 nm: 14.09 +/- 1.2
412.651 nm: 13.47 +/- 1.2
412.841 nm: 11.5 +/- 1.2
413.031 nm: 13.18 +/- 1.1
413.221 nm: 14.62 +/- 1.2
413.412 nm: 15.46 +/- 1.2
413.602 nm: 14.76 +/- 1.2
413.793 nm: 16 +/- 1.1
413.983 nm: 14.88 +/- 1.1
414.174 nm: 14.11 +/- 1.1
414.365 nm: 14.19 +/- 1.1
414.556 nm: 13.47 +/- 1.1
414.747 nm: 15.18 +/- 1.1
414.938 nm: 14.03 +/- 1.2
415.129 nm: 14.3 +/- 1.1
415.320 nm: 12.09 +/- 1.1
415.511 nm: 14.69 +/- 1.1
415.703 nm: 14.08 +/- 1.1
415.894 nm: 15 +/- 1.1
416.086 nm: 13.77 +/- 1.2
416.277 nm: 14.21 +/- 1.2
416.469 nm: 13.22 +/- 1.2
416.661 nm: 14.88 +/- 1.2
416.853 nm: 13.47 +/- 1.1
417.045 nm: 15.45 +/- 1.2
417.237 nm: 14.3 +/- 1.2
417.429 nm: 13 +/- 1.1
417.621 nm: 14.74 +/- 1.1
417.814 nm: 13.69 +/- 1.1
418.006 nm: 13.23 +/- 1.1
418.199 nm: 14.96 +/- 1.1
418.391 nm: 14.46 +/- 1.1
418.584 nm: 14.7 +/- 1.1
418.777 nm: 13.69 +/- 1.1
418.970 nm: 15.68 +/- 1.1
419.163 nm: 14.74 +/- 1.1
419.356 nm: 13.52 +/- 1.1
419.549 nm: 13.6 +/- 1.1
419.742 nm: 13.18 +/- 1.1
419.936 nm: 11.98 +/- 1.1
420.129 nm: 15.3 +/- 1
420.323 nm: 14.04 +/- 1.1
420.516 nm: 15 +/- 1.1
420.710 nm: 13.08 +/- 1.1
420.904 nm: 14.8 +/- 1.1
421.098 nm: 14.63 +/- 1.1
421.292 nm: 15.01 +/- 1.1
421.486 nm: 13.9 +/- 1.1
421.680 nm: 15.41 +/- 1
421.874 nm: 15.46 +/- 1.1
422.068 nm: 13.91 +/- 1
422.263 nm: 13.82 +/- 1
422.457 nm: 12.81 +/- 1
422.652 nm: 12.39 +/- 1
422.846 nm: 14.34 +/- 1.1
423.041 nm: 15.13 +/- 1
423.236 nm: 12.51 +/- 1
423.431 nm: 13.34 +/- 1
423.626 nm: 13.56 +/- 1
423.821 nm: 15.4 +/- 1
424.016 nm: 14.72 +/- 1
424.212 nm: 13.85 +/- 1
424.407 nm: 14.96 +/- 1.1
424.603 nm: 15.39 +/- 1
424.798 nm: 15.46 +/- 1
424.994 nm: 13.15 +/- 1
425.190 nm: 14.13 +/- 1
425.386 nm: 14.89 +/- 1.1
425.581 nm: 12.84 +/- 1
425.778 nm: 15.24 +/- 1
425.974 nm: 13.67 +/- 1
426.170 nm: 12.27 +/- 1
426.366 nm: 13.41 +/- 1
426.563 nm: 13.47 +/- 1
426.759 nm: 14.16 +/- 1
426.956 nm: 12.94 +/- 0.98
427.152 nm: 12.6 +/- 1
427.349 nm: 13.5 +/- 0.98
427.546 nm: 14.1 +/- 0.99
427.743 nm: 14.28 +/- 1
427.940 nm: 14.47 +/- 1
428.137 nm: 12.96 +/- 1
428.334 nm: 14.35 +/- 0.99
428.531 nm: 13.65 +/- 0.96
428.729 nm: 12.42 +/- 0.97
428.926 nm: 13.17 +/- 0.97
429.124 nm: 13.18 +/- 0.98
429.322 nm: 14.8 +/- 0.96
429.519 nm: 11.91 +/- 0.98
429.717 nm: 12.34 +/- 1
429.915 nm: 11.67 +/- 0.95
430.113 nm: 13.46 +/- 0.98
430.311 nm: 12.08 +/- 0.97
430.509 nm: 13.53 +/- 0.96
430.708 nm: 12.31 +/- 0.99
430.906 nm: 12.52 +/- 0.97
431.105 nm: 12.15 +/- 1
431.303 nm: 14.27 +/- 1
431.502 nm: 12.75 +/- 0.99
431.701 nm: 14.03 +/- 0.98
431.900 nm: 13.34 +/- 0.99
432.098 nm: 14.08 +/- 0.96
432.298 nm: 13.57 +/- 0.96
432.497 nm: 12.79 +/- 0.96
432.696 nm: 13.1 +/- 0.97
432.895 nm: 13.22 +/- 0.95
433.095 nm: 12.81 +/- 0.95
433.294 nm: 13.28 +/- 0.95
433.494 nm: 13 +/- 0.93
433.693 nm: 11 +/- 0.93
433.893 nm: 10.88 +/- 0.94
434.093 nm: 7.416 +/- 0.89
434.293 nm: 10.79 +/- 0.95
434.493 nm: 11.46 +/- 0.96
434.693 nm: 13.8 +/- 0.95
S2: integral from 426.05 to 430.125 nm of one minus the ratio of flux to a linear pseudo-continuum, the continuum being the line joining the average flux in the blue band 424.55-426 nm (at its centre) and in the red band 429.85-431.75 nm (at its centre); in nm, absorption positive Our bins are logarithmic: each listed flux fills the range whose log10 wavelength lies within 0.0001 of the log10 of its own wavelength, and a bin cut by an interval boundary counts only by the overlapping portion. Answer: 0.09 nm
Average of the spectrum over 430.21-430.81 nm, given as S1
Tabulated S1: 12.6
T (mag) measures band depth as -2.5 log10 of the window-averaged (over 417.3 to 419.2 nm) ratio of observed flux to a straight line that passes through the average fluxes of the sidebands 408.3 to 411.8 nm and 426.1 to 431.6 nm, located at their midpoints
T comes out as -0.09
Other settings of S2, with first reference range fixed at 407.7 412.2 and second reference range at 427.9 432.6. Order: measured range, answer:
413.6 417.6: -0.276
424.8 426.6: -0.079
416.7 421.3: -0.309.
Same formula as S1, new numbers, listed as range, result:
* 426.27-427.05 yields 13.5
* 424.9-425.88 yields 14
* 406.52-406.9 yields 15.6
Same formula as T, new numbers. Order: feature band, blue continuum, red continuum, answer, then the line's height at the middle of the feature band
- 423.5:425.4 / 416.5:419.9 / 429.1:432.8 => -0.07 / 13.6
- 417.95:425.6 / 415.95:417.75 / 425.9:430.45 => -0.03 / 13.7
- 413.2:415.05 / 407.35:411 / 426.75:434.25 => -0.12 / 13.2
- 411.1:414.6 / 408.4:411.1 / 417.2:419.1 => -0.06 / 13.4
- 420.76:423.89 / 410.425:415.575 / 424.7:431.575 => -0.04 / 13.6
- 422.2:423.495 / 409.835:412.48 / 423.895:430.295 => -0.01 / 13.4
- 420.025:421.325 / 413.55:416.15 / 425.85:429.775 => -0.05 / 13.9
